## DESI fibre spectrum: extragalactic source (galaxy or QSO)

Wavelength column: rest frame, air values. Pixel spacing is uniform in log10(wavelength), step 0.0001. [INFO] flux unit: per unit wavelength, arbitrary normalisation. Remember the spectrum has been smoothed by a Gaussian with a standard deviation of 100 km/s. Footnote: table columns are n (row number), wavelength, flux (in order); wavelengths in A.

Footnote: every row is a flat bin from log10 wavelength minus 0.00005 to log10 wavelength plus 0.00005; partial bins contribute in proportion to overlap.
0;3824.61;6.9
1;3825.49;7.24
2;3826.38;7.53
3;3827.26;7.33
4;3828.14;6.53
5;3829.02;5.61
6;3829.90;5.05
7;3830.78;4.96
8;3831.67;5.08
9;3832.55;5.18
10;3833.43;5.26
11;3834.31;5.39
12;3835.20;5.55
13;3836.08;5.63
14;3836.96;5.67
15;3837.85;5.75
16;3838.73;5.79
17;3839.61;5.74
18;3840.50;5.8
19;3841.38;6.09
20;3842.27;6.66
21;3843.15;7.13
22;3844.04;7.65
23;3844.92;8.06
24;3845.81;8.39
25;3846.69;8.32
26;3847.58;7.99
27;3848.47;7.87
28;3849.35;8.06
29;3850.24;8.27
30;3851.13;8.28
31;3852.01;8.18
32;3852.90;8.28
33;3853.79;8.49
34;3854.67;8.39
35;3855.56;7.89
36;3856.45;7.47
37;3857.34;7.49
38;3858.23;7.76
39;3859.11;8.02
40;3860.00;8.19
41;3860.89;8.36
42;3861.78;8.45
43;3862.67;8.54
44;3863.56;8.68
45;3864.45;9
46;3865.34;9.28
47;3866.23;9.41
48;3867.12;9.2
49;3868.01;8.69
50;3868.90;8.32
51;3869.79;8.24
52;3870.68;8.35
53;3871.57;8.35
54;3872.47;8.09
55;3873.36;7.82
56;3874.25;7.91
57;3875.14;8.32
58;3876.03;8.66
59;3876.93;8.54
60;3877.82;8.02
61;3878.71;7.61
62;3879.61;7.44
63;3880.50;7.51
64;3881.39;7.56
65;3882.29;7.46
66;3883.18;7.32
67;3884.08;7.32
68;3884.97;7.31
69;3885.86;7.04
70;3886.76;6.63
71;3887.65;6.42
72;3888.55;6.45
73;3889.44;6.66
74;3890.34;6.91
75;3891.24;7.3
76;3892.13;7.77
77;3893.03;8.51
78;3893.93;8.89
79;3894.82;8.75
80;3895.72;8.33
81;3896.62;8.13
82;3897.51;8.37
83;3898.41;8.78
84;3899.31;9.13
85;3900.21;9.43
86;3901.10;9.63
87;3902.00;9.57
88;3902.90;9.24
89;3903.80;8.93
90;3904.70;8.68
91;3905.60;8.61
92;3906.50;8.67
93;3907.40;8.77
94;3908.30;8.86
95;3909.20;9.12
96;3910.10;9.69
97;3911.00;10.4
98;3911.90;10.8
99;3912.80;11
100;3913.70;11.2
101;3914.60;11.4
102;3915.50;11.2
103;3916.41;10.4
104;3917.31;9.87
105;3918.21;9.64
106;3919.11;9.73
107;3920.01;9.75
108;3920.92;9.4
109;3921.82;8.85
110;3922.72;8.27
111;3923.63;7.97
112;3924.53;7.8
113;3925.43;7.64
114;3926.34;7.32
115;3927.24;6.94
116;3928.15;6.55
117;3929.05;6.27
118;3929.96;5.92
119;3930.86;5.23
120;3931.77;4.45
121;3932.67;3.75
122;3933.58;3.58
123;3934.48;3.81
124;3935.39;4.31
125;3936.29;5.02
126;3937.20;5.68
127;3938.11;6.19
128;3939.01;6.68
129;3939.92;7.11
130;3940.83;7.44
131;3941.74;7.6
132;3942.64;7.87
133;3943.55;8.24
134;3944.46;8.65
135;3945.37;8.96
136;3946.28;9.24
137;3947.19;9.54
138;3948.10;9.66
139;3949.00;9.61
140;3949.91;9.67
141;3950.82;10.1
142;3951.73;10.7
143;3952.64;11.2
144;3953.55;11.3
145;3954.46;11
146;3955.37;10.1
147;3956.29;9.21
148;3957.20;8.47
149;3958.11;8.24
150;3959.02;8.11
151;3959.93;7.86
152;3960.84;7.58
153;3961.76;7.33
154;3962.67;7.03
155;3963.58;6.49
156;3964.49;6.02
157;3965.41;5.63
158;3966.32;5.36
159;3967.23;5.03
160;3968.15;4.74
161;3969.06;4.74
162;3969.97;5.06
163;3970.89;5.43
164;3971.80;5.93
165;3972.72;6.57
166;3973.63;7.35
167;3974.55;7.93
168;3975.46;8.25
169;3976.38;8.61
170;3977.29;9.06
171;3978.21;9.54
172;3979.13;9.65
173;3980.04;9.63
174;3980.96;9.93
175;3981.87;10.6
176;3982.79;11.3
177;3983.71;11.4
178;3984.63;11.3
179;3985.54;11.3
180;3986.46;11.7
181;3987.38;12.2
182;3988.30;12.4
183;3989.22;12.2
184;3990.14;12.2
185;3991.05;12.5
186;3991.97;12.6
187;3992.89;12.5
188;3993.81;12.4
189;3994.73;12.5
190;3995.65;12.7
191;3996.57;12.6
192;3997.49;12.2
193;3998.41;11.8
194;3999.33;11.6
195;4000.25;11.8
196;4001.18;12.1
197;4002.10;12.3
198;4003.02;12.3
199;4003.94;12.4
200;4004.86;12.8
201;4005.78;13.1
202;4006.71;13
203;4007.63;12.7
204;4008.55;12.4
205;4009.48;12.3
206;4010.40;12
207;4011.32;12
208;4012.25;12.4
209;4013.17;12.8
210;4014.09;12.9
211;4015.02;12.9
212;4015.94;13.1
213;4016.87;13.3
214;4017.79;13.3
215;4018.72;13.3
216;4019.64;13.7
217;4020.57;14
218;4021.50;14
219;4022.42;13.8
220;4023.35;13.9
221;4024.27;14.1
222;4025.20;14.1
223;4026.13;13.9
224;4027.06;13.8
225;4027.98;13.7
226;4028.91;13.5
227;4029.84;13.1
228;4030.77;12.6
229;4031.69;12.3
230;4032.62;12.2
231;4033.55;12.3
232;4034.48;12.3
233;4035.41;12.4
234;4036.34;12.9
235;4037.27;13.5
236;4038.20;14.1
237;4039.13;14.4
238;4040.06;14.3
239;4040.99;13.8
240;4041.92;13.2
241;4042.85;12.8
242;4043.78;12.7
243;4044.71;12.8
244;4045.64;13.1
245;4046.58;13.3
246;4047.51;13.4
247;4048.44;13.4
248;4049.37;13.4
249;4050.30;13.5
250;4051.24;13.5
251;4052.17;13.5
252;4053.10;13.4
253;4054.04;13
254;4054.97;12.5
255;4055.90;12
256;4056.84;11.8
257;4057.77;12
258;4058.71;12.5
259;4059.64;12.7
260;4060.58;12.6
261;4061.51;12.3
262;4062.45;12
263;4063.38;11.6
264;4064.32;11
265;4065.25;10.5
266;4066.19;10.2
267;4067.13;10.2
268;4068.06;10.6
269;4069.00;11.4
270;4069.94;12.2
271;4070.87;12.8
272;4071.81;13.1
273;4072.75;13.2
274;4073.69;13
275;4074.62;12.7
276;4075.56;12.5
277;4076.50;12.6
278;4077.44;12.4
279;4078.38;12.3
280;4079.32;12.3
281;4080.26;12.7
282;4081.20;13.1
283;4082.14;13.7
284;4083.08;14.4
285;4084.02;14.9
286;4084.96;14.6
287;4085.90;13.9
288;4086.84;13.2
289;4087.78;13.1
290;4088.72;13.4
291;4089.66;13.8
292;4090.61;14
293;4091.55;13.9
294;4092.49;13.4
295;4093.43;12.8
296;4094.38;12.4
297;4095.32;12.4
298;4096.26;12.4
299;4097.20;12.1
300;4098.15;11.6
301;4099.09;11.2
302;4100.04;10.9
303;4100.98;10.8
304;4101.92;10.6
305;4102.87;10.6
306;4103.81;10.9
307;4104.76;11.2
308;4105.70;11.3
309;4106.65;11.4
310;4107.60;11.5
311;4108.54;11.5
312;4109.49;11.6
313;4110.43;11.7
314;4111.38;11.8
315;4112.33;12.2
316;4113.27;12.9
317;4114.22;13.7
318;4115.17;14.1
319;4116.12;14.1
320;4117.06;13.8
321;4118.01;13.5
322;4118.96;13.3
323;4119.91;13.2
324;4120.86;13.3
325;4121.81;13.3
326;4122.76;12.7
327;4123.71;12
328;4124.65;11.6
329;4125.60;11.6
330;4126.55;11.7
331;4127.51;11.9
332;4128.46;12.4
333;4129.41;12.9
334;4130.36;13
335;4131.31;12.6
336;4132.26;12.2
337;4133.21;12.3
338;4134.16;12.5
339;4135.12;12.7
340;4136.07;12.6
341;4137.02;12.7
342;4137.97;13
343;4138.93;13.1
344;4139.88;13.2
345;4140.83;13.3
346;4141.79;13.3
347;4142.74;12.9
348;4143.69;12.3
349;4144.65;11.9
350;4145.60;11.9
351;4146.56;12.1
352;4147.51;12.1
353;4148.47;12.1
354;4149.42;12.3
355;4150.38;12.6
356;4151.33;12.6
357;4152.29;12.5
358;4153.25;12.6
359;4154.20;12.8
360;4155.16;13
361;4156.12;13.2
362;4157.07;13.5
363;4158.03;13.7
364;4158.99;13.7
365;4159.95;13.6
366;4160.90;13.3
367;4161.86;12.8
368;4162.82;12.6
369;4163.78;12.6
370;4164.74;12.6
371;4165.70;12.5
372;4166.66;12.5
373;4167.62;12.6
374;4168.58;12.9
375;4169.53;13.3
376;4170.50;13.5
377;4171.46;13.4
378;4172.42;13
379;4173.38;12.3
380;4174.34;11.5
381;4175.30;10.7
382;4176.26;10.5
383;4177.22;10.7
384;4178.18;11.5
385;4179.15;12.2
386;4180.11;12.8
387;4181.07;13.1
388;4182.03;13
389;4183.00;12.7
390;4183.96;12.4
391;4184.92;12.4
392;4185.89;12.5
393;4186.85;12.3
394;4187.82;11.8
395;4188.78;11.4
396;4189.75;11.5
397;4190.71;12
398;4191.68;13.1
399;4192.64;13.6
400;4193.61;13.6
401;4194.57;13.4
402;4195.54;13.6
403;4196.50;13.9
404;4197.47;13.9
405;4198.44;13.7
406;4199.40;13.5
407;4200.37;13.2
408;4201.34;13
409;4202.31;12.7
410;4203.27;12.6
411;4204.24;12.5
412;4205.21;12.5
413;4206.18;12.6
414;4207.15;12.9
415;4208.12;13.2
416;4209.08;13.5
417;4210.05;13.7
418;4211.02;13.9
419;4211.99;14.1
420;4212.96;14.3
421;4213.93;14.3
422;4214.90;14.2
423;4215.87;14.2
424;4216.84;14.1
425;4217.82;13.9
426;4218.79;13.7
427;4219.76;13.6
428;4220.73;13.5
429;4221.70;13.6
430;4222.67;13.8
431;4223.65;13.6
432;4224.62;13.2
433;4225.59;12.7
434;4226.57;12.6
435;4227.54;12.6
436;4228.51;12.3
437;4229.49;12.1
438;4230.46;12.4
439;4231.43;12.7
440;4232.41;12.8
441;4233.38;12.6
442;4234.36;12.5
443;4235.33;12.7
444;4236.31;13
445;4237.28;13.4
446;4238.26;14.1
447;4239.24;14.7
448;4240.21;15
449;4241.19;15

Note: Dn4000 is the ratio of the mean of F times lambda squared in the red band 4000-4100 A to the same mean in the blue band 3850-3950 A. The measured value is 1.71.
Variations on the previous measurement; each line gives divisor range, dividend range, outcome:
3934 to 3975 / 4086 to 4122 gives 1.78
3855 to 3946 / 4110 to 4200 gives 1.79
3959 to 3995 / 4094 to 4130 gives 1.45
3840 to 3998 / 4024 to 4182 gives 1.64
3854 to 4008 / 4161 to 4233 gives 1.67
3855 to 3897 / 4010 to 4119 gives 1.76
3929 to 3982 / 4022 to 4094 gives 1.81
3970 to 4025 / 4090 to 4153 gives 1.13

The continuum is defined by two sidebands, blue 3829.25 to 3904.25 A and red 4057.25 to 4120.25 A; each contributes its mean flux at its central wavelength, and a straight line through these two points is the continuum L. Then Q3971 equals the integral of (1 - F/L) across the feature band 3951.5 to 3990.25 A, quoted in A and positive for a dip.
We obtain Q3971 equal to 4.8 A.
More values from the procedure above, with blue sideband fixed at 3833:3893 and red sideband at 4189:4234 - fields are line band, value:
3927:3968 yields 7.09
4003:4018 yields -4.07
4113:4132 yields -1.75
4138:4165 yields -1.19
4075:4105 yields -3.69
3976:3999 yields -4.28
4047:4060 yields -2.72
